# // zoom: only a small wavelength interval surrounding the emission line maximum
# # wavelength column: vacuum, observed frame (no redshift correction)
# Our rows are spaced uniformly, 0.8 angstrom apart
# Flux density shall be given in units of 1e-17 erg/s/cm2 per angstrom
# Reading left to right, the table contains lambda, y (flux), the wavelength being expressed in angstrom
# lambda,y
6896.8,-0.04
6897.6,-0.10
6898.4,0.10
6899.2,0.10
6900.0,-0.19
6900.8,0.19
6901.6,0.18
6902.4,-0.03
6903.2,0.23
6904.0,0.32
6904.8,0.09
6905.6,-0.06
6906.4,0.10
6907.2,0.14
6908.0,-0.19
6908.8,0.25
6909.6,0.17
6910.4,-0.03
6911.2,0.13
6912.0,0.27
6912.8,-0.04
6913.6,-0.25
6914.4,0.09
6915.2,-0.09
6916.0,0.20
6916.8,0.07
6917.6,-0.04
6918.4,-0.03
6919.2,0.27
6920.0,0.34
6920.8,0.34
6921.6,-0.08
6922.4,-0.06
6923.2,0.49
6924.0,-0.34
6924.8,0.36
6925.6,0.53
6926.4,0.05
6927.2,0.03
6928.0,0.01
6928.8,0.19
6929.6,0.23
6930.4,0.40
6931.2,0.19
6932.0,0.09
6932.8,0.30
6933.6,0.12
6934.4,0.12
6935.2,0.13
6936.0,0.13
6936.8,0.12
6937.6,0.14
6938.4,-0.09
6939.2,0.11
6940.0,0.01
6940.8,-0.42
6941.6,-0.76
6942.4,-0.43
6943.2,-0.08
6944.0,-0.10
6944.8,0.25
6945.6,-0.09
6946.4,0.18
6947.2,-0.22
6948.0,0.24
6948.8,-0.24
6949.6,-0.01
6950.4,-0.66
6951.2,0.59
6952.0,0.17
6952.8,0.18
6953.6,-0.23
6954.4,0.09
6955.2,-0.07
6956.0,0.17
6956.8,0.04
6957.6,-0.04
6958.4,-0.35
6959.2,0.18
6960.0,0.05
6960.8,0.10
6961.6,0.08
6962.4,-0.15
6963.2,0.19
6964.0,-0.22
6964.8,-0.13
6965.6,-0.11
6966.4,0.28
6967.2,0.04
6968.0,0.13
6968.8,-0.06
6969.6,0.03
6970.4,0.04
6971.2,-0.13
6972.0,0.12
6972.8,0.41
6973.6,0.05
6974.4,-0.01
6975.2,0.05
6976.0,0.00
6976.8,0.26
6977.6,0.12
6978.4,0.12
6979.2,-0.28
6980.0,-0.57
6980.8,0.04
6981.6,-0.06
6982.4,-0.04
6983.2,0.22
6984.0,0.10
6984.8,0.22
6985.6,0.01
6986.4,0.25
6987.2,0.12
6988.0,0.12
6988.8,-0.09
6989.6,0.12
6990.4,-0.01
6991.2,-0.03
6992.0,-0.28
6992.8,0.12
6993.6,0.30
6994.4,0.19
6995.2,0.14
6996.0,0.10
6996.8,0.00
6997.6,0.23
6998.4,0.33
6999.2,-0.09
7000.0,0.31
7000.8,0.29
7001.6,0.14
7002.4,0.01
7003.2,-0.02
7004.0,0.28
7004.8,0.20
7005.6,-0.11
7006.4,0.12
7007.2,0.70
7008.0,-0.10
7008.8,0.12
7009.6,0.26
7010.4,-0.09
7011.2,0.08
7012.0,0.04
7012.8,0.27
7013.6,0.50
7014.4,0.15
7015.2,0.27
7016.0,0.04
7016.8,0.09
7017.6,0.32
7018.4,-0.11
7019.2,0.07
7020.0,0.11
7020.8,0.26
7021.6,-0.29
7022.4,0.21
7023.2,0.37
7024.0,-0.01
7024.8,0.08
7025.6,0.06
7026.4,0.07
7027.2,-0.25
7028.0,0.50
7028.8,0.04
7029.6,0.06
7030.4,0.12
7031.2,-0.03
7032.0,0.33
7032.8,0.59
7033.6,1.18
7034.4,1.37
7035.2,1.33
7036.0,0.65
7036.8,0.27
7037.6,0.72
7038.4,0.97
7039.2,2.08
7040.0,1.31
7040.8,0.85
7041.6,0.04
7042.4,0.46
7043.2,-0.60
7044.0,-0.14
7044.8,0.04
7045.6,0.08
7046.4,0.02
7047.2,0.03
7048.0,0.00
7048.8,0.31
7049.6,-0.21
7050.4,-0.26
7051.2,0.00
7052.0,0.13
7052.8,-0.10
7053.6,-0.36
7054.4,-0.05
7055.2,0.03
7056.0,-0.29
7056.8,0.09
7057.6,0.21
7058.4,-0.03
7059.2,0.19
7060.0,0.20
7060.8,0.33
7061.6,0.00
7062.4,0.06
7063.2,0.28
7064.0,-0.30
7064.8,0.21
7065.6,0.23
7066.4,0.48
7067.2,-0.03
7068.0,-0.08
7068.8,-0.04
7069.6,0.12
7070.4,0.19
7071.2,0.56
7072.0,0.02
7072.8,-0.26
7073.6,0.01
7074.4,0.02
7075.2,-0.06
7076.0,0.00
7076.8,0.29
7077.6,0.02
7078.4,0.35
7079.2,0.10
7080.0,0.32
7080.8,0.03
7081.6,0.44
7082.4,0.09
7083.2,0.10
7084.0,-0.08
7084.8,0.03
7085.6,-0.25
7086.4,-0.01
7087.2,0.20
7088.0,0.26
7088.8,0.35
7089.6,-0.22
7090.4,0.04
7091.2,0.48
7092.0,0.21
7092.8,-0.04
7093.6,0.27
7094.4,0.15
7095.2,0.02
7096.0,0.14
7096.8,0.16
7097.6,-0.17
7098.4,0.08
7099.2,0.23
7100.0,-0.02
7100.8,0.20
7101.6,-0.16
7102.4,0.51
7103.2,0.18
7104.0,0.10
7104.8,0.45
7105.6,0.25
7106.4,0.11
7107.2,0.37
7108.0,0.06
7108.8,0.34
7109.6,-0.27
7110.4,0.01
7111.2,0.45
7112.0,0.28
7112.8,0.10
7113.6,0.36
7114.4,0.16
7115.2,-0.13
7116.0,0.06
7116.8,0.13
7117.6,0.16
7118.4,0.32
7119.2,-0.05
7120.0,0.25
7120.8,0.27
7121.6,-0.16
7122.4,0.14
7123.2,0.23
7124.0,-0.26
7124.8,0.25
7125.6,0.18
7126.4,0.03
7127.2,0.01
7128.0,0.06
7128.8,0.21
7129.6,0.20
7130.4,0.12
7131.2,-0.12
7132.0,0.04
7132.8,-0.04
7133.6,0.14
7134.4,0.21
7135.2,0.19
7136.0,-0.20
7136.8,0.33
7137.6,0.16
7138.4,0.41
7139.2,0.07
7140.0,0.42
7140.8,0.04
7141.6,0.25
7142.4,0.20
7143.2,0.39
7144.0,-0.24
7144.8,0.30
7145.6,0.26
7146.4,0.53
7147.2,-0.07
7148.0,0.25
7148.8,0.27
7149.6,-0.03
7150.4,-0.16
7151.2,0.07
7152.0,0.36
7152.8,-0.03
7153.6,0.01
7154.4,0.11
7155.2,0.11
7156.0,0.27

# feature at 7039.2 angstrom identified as [O II] 3727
